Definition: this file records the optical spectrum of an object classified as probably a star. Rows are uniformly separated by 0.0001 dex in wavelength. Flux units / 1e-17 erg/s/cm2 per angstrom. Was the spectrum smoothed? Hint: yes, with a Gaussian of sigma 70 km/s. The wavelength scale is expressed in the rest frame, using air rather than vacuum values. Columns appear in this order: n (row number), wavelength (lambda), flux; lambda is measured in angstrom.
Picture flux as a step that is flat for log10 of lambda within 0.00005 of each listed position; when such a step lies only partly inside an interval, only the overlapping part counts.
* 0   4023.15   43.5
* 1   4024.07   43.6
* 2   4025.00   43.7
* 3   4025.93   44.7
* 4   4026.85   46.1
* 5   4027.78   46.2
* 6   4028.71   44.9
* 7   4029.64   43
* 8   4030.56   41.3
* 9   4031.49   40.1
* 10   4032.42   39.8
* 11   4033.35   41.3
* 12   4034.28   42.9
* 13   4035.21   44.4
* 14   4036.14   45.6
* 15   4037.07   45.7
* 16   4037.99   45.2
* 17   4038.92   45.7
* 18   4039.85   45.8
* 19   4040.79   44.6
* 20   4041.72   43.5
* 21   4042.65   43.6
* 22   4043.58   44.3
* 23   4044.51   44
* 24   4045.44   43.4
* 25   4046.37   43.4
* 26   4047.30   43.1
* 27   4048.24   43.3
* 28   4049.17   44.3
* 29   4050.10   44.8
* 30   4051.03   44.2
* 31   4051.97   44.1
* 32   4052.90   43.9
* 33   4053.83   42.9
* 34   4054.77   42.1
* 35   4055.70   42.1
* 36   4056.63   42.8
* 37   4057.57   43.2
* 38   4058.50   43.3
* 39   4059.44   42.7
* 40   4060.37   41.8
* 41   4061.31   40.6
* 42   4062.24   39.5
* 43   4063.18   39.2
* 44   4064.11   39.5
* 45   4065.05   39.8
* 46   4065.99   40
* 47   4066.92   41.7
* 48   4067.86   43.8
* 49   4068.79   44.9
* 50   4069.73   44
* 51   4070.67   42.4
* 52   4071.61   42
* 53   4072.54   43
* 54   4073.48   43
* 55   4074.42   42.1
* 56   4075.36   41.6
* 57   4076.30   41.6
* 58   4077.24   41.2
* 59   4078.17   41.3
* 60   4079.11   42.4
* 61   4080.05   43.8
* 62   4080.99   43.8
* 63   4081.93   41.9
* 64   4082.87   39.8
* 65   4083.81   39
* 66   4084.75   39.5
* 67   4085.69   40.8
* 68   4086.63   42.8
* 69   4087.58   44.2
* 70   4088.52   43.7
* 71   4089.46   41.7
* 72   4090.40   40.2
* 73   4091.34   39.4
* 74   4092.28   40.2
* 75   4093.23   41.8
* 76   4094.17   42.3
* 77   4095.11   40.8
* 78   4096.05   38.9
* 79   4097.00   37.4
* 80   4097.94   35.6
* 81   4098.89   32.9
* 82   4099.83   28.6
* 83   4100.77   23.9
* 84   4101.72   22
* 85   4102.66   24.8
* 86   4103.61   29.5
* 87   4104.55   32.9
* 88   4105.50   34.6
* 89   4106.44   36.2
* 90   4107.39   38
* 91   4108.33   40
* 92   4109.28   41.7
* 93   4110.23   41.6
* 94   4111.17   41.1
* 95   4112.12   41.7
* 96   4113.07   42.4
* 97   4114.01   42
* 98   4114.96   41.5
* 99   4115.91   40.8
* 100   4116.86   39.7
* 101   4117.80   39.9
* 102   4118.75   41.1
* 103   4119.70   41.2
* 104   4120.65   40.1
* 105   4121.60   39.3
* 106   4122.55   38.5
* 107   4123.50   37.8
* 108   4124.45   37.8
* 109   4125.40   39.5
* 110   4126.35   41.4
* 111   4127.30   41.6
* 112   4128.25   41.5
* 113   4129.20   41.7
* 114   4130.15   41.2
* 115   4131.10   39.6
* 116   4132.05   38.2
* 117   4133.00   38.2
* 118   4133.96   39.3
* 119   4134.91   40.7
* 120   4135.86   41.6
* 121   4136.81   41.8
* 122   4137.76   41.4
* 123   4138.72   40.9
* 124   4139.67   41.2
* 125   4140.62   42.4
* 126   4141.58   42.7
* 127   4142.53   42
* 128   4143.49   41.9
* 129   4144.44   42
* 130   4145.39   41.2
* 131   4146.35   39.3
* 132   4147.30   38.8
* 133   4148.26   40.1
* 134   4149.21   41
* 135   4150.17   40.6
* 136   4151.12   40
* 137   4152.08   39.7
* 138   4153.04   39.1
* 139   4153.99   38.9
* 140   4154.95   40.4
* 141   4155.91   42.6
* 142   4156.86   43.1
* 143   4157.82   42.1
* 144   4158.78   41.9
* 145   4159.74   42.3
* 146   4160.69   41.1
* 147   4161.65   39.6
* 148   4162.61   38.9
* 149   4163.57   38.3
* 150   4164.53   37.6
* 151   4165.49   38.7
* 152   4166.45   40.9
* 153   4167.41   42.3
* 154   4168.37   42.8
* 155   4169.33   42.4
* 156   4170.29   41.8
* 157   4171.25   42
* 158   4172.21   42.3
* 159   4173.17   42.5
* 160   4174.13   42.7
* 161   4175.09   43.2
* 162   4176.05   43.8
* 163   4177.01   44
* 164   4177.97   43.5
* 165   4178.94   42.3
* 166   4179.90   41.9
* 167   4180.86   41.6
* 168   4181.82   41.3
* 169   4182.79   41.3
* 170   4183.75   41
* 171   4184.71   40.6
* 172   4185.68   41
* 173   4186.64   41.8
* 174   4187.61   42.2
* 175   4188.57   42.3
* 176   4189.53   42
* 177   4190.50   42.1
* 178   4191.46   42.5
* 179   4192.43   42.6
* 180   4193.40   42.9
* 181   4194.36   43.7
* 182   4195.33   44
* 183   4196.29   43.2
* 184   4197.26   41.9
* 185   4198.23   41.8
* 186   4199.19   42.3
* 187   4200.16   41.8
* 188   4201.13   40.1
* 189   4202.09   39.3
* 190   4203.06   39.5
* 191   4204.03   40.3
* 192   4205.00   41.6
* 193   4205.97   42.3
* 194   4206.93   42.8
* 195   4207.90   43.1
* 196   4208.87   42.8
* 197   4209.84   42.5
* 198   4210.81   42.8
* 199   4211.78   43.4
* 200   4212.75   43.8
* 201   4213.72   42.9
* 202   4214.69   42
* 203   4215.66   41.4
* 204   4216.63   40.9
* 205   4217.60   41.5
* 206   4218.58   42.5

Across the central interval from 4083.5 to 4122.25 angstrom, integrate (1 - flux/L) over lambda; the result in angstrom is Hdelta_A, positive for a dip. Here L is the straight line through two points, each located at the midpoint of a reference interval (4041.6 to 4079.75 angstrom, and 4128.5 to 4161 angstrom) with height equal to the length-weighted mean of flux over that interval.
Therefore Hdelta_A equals 3.26 angstrom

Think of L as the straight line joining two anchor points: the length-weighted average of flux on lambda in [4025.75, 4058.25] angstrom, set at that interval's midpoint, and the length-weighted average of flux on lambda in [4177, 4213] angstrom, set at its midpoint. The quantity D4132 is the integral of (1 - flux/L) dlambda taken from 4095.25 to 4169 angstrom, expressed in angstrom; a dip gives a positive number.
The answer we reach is 6.12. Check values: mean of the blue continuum 43.7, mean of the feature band 39.2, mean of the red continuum 42.1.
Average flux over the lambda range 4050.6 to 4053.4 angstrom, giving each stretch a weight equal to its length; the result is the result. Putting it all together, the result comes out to 44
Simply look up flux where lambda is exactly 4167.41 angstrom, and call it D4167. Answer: 42.3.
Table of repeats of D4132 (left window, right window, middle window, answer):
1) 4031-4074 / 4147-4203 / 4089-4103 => 2.3 angstrom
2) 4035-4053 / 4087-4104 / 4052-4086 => -1.4 angstrom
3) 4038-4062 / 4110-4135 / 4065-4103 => 2.2 angstrom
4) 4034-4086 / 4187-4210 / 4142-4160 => 0.6 angstrom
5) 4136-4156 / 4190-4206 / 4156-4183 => -0.2 angstrom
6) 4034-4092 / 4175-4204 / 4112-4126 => 0.7 angstrom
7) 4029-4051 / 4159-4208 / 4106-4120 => 0.7 angstrom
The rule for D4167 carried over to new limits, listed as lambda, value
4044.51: 44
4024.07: 43.6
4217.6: 41.5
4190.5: 42.1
